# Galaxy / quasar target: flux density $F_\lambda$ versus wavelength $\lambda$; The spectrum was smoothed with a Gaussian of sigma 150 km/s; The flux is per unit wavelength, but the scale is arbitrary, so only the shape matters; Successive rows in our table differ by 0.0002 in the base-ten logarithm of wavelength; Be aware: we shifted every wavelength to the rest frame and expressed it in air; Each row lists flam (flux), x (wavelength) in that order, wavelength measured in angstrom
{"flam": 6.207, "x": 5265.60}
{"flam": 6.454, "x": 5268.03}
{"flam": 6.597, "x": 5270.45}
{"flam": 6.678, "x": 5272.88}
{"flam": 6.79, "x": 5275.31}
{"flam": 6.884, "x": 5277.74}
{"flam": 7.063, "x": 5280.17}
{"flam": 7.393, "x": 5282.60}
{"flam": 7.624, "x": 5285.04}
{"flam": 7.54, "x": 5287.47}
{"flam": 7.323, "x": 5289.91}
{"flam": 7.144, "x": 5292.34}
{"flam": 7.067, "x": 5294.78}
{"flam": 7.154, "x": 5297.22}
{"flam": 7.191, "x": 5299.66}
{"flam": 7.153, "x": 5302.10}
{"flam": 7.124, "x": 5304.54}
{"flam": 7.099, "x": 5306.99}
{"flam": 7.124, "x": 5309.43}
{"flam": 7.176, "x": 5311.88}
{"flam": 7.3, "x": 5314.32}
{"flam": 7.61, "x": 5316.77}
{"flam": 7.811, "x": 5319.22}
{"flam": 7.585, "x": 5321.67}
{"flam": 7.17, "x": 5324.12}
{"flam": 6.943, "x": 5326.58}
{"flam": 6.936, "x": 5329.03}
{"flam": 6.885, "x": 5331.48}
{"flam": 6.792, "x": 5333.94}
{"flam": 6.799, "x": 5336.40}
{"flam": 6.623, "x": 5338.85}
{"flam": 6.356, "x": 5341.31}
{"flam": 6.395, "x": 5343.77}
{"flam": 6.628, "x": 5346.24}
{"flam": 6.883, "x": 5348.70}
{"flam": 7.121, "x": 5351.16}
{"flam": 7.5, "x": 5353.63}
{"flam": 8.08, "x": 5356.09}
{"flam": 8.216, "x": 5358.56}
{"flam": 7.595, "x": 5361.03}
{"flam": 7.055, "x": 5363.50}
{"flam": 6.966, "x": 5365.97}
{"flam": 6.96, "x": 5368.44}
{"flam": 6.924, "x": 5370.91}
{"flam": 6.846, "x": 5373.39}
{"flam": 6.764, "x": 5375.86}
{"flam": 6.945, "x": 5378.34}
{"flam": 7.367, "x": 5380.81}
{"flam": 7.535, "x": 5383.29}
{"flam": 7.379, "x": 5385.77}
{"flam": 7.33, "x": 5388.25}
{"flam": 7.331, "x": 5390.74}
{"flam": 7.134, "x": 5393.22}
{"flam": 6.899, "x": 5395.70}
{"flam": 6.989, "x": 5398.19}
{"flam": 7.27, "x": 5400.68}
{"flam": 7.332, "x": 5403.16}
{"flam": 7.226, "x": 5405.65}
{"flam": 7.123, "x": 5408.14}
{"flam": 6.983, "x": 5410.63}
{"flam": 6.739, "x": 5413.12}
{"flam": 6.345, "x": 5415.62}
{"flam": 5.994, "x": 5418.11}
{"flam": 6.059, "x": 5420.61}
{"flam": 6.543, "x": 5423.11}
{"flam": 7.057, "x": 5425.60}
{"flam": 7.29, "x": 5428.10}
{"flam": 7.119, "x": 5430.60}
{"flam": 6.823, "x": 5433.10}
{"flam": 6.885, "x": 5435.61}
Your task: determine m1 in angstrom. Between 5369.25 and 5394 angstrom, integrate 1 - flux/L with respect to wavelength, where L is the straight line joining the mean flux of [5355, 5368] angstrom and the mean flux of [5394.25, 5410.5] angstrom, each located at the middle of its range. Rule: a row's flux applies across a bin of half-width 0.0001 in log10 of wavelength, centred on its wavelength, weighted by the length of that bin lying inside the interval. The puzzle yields 0.61 angstrom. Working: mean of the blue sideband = 7.54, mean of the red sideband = 7.13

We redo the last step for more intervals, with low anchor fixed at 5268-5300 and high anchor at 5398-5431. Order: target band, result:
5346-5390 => -1.9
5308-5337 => -0.7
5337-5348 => 0.7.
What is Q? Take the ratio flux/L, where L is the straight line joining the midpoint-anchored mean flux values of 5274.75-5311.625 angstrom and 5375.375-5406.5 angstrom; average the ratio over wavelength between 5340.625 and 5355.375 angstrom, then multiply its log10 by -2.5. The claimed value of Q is 0.05 mag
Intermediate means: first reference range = 7.18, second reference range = 7.2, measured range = 6.88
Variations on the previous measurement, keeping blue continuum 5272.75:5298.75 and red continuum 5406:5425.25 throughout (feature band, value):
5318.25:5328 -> -0.05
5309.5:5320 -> -0.06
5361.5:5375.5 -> -0.03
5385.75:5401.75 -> -0.07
